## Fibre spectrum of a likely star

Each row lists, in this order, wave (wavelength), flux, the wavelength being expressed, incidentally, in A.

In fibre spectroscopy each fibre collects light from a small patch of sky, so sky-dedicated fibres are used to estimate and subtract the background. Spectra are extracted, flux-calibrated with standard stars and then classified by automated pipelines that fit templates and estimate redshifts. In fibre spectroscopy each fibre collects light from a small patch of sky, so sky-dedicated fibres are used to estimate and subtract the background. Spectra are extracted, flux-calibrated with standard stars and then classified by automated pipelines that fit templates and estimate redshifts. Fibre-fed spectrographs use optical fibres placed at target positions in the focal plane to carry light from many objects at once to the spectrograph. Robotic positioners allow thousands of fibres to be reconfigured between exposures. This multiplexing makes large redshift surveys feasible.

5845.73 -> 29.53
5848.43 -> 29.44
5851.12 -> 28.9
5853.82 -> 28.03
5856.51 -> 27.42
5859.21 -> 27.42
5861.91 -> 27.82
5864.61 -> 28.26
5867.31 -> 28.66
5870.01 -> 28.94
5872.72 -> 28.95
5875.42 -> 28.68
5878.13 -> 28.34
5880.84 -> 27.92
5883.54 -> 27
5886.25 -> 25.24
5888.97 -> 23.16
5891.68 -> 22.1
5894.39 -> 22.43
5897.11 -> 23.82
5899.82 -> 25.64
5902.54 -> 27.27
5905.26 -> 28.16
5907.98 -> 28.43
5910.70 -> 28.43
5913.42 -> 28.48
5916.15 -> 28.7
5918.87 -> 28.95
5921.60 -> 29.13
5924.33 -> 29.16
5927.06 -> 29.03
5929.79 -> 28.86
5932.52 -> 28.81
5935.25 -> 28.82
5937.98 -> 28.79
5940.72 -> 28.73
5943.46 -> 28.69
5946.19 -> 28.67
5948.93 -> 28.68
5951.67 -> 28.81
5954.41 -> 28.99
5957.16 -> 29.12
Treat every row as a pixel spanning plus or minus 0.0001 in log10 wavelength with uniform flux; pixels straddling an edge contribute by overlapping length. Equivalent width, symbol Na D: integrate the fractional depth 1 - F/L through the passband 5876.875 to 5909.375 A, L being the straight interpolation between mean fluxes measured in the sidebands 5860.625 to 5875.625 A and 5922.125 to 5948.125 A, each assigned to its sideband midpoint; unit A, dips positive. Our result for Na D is 3.26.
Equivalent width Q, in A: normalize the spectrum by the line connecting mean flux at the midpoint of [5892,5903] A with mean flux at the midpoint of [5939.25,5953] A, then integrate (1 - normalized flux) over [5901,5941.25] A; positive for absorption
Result -3.3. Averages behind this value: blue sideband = 24.3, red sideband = 28.7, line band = 28.6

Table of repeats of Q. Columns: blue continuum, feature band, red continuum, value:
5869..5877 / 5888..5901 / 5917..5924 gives 2.48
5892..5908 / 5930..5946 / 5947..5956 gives -0.48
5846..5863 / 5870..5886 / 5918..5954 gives 0.22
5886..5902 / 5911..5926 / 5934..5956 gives -1.53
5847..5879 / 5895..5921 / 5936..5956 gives 1.05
